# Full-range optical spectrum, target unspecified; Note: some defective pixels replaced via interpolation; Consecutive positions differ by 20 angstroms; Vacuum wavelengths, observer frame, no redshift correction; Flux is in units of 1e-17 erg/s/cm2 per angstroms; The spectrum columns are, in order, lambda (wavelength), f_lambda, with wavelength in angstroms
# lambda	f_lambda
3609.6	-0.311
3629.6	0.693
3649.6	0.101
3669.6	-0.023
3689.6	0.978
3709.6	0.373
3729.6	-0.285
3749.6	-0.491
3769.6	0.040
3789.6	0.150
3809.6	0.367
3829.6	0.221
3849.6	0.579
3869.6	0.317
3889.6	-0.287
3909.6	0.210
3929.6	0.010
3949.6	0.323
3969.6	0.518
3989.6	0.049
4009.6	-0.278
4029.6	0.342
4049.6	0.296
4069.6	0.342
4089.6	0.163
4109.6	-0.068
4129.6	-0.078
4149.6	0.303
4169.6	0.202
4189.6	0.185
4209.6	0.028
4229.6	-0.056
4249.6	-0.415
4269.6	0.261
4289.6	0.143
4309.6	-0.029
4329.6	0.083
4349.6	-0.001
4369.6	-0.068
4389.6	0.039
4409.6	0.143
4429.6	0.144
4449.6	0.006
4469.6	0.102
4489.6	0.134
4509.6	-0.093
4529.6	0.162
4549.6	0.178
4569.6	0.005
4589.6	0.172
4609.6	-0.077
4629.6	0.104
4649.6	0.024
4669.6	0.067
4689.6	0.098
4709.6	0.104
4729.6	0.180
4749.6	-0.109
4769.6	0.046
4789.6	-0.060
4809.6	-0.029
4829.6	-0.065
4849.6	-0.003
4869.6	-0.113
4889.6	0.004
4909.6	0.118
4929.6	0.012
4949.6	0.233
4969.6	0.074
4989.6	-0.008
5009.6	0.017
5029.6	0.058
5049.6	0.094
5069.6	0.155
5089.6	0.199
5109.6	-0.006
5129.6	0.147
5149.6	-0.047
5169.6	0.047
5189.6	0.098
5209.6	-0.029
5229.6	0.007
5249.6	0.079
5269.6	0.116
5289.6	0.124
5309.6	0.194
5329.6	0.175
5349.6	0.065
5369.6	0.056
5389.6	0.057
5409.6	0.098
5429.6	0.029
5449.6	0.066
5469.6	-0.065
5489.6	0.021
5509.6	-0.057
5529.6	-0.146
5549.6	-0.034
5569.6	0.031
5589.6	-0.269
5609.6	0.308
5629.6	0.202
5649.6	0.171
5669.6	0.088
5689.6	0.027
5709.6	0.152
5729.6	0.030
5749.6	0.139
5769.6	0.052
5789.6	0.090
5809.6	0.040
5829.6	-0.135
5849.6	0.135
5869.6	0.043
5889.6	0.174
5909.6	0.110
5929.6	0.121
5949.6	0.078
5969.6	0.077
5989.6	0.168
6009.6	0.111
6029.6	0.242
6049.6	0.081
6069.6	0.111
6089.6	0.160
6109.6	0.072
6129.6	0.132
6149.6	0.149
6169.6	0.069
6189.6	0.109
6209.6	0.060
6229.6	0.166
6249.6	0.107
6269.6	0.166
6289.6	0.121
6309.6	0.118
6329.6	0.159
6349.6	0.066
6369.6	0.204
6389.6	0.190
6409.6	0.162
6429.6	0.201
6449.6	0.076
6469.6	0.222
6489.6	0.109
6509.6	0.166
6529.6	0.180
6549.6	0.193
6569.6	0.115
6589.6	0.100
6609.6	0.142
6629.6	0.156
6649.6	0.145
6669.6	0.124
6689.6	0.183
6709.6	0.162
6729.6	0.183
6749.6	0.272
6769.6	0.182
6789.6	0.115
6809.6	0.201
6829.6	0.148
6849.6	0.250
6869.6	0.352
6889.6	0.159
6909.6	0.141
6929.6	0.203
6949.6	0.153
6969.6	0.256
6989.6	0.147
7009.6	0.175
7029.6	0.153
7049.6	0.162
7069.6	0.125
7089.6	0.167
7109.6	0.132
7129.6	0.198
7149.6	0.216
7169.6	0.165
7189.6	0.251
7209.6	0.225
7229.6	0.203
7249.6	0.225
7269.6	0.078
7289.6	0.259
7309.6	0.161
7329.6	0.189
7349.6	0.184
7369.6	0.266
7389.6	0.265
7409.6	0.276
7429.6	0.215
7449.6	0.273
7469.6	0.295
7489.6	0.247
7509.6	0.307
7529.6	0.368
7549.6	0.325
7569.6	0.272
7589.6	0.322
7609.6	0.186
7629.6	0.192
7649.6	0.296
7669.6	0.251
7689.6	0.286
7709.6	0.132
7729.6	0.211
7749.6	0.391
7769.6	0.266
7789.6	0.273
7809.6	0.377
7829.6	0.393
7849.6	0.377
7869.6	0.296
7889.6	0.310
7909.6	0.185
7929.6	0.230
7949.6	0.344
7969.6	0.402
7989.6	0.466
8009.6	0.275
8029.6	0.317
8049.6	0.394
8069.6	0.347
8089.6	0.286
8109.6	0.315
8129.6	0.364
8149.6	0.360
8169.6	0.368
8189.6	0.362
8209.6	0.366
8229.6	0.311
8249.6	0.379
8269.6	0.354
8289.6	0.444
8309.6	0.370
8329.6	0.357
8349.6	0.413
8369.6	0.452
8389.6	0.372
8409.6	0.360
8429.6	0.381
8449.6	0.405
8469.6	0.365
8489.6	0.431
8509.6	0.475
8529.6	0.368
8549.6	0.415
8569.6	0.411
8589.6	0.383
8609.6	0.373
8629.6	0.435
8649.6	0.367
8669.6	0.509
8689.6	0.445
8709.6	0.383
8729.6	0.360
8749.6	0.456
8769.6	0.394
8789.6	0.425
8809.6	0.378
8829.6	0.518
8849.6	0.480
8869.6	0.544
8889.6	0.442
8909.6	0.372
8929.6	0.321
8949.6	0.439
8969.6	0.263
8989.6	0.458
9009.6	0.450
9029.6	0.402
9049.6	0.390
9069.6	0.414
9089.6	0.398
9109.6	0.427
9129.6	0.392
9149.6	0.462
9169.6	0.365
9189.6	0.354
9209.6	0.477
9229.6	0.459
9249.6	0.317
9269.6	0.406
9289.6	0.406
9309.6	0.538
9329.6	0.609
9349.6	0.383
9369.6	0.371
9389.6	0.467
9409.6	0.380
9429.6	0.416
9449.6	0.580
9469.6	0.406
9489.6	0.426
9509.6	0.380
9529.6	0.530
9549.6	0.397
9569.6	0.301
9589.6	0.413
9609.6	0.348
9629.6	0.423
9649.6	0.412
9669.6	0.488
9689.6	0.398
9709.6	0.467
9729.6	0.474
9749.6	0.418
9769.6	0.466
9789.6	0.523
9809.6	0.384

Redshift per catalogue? 0.842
